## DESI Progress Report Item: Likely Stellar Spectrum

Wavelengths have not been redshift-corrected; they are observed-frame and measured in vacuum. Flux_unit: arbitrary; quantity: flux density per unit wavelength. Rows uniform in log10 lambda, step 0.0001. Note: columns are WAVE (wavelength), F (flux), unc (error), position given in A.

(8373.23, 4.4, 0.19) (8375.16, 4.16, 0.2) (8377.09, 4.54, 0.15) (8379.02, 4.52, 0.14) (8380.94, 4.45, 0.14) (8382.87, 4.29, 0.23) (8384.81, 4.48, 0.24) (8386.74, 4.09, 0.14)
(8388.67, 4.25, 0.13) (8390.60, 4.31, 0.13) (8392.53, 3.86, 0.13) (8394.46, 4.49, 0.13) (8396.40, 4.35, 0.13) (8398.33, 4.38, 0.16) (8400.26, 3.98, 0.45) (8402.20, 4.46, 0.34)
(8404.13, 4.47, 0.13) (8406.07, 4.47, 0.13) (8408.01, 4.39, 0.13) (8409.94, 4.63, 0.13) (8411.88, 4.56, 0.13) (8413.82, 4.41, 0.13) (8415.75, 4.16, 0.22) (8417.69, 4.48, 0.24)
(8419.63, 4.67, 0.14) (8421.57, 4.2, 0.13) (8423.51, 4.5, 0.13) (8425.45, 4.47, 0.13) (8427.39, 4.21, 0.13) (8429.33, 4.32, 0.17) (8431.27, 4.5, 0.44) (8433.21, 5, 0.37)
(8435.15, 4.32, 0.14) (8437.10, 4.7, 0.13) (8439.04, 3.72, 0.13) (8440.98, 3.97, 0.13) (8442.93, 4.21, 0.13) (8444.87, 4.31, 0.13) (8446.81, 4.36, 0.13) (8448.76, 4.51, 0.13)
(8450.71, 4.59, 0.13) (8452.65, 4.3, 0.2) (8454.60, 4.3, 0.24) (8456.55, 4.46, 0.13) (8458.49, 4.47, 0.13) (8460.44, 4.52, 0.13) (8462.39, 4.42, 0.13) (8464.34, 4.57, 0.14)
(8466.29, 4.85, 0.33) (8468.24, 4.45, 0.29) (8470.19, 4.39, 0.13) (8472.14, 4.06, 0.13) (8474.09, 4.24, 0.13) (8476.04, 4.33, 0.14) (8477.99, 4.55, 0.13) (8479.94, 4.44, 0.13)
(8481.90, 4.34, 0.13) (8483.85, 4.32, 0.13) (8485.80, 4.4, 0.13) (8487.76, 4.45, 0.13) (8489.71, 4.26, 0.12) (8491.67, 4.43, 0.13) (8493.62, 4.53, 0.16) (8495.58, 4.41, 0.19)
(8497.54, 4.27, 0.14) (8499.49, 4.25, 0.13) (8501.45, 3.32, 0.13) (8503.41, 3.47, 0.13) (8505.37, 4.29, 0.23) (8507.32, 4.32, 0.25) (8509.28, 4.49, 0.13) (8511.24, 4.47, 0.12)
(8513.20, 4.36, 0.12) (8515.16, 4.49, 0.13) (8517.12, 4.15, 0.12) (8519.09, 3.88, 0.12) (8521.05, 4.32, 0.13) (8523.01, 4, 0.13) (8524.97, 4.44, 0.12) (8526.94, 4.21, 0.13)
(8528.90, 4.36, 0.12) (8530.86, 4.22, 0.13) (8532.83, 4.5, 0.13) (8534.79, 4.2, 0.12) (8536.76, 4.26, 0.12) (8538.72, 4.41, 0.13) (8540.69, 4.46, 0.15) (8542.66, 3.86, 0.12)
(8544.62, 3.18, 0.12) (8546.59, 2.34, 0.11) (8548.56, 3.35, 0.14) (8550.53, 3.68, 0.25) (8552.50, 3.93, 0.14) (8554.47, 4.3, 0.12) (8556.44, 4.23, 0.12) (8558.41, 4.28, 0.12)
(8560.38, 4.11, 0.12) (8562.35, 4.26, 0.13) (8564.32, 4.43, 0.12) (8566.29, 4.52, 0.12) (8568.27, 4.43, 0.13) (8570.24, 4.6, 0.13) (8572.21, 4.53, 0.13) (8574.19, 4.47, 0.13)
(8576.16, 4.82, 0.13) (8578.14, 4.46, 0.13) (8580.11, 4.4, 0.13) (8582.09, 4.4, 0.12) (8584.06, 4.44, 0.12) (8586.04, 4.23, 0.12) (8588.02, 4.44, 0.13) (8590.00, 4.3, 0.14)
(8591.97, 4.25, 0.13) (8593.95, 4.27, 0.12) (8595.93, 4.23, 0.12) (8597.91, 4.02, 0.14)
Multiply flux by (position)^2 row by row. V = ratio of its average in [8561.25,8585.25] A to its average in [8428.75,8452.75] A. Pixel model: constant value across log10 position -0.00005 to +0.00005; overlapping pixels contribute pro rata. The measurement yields 1.1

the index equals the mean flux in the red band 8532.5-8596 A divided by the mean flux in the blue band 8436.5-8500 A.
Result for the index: 0.96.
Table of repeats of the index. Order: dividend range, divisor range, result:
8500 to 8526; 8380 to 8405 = 0.97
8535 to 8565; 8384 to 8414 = 0.91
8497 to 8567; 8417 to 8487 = 0.93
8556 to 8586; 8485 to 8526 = 1.04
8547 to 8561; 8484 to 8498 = 0.89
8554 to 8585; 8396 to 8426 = 1.00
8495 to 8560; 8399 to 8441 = 0.93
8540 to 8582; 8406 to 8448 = 0.94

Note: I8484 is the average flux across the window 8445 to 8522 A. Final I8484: 4.33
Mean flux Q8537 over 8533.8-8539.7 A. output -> 4.29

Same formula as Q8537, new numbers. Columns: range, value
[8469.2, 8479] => 4.32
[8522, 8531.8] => 4.25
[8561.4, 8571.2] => 4.45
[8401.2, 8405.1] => 4.46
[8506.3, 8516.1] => 4.43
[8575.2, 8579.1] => 4.63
